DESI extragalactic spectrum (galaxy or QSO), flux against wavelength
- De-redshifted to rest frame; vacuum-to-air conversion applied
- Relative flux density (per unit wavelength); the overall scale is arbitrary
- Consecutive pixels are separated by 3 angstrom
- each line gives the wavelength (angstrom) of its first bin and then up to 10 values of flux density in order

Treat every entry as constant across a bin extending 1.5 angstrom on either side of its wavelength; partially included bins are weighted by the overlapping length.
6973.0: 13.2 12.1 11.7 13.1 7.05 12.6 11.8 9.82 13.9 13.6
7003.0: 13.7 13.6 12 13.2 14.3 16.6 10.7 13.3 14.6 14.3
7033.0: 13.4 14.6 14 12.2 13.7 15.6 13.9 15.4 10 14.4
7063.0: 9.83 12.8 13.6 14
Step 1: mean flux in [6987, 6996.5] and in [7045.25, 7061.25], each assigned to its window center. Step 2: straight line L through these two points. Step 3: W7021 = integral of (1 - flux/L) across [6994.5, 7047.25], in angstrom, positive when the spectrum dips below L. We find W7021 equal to -3.9 angstrom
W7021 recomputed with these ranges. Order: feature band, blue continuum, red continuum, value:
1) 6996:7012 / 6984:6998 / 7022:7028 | -1.73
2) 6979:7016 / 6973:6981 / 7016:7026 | 1.60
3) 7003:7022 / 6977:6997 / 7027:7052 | -1.38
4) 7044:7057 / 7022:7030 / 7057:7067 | -1.64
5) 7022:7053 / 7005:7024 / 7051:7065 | -2.33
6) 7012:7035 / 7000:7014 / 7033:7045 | -0.77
